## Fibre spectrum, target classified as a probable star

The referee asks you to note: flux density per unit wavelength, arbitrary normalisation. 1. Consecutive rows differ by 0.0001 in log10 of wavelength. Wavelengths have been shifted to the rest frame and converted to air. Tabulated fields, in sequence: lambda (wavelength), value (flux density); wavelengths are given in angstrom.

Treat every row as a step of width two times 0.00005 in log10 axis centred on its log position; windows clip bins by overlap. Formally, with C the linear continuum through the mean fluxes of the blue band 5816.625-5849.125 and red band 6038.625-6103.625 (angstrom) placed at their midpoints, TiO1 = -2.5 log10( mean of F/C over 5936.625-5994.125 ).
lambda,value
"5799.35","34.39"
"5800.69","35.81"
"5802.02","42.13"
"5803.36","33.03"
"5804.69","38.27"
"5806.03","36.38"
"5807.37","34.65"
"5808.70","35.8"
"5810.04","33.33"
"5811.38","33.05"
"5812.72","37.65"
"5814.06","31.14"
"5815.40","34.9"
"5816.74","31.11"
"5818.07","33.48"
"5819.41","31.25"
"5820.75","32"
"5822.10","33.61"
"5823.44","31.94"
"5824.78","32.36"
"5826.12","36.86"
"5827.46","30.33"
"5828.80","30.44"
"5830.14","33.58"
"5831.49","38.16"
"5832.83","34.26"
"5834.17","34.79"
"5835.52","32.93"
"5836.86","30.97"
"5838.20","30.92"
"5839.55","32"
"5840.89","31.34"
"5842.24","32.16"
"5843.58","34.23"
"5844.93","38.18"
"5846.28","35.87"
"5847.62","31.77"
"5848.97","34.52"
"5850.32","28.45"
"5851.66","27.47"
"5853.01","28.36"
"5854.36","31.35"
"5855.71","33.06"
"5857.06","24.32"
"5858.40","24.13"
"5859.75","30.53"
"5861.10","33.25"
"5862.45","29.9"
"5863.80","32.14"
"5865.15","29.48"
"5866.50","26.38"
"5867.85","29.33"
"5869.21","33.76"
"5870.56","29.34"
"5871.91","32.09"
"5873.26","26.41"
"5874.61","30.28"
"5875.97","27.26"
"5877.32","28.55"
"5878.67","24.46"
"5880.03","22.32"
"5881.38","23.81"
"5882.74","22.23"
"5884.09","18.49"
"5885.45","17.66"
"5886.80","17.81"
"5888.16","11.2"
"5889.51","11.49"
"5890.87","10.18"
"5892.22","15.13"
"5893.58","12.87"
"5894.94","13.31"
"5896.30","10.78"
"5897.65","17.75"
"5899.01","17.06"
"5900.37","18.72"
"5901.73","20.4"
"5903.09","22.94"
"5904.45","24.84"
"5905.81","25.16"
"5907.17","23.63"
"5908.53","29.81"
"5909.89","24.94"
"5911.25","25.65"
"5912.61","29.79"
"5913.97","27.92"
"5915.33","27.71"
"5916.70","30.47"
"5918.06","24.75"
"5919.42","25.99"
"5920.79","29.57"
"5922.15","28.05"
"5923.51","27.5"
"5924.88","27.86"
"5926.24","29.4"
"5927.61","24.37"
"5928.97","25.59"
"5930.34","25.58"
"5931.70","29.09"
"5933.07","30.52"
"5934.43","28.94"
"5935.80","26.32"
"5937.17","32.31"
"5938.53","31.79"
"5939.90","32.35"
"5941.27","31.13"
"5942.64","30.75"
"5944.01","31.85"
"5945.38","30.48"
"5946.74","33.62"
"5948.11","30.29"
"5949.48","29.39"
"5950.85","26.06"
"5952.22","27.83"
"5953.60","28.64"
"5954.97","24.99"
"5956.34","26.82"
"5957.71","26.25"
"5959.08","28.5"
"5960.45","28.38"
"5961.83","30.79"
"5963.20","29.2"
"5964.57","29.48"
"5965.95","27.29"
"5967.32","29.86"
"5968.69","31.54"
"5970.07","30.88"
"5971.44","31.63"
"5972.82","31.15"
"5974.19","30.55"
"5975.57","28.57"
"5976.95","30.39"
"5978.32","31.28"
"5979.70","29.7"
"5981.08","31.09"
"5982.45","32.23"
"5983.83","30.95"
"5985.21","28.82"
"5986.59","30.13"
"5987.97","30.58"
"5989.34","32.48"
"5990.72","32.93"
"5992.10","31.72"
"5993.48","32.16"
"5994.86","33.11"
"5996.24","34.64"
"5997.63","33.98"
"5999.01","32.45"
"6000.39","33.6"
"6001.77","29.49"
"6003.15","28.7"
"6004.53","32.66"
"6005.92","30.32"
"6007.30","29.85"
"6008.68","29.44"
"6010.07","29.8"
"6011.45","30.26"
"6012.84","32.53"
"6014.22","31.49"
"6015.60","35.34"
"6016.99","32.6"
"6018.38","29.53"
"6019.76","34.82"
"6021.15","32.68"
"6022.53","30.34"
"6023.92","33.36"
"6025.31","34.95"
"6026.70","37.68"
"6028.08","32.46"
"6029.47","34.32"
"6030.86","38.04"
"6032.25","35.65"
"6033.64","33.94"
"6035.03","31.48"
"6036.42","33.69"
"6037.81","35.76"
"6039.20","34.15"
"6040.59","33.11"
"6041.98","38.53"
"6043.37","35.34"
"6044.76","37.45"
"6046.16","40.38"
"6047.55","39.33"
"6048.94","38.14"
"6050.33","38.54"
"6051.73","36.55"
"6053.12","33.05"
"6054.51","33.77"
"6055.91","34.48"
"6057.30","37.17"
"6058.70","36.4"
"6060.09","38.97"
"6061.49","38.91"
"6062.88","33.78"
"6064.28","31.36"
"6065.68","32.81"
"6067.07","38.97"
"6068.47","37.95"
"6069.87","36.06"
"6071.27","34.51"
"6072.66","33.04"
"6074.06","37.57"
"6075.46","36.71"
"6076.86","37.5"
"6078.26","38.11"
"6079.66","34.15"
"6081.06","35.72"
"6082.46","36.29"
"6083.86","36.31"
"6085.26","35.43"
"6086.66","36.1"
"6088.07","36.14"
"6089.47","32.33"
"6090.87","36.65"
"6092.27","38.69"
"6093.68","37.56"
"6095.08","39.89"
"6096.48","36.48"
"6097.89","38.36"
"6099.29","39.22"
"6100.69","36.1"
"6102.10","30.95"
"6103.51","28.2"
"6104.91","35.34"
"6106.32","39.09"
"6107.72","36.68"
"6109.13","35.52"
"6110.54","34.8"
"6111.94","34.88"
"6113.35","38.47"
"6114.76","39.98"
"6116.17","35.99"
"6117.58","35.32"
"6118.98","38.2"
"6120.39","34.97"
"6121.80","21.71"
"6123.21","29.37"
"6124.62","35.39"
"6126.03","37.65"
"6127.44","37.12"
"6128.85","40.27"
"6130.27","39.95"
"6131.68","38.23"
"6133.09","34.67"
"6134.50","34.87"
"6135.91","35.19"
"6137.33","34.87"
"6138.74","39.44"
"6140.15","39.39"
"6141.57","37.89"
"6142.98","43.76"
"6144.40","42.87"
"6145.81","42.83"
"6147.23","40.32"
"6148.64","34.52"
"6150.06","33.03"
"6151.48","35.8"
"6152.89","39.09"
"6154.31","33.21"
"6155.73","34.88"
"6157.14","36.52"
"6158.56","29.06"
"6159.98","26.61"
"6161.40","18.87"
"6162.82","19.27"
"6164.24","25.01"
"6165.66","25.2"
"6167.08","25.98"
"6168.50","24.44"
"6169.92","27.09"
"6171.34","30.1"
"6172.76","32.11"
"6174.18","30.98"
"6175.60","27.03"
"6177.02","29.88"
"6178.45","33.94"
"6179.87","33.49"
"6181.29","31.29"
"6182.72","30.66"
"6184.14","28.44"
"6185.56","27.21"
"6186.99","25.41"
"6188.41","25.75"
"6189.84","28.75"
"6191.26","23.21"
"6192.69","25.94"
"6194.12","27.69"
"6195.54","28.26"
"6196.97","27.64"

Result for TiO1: 0.157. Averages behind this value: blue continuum 33.2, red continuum 36.2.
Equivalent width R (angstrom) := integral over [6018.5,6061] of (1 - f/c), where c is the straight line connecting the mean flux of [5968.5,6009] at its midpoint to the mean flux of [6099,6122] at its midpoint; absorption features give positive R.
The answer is -3.2 angstrom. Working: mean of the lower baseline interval 31.2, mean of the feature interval 35.4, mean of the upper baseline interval 35.2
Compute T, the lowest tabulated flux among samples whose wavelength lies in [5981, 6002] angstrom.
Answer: 28.82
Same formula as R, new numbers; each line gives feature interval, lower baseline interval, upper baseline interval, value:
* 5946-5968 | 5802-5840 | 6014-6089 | 3.9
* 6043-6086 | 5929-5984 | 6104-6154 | -2.8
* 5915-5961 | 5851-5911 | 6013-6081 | -1.6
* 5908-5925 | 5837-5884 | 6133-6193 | 1.3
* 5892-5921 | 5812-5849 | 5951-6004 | 8.2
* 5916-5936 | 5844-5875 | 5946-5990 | 1.6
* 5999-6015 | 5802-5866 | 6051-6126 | 1.8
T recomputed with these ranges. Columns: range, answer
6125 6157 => 33.03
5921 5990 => 24.37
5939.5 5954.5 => 26.06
